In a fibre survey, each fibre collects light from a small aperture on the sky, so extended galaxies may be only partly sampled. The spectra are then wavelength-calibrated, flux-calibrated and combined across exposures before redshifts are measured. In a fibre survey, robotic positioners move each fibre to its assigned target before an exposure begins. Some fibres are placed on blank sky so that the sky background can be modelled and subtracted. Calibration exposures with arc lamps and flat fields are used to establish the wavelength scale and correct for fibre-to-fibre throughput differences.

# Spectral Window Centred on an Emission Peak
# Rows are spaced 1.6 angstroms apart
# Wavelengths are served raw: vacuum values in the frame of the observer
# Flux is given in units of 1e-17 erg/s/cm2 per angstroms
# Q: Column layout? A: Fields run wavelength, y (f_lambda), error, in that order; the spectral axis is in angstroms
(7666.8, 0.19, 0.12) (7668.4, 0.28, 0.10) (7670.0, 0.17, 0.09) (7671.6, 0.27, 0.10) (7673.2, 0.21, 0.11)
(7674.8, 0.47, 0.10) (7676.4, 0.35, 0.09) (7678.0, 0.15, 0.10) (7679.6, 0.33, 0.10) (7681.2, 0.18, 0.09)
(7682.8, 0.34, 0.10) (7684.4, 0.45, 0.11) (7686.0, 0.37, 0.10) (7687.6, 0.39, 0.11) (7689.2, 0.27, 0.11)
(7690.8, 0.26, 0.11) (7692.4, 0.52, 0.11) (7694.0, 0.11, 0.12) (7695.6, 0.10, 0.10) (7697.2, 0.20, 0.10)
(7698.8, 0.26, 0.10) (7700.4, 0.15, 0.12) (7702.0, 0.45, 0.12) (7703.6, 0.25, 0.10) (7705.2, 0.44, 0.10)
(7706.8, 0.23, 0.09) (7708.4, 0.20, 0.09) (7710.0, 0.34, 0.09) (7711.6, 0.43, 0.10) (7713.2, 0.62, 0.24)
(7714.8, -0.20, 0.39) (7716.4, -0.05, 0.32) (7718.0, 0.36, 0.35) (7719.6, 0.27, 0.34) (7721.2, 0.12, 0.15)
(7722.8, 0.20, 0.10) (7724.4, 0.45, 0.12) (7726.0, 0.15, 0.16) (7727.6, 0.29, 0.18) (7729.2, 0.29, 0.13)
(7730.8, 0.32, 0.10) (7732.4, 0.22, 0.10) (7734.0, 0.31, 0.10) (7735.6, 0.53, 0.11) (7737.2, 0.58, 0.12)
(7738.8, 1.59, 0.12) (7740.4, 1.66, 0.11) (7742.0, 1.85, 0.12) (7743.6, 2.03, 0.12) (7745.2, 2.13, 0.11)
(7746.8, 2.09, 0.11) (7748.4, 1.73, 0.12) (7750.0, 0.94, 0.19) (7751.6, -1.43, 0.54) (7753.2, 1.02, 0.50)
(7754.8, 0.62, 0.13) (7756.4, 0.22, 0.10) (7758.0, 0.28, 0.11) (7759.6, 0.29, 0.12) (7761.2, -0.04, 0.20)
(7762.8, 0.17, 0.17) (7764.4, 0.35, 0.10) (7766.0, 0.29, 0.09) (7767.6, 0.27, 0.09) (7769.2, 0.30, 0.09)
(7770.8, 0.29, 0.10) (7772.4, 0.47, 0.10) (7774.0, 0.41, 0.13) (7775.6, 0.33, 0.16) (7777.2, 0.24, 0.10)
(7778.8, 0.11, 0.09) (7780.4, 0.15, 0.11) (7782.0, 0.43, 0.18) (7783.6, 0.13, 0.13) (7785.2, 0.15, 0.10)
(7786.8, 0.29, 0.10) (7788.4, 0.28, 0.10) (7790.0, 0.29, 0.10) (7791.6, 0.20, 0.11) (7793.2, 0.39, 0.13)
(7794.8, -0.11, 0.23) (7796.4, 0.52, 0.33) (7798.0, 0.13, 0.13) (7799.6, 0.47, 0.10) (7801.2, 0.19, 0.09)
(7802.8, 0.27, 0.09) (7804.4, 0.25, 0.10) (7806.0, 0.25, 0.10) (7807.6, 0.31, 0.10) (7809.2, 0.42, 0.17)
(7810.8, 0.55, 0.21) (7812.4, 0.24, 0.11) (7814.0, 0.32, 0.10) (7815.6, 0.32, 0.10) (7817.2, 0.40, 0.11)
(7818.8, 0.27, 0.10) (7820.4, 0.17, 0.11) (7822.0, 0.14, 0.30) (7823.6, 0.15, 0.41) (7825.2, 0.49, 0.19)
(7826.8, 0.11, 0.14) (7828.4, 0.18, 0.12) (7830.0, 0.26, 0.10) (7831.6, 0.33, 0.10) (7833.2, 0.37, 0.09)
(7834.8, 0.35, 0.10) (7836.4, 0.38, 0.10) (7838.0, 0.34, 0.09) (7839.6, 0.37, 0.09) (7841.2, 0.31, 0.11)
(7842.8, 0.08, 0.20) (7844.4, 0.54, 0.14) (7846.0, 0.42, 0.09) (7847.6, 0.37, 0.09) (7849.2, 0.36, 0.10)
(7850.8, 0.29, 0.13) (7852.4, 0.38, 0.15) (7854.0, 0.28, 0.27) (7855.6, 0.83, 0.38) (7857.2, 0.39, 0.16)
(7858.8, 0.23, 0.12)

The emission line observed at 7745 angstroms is [O II] 3727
